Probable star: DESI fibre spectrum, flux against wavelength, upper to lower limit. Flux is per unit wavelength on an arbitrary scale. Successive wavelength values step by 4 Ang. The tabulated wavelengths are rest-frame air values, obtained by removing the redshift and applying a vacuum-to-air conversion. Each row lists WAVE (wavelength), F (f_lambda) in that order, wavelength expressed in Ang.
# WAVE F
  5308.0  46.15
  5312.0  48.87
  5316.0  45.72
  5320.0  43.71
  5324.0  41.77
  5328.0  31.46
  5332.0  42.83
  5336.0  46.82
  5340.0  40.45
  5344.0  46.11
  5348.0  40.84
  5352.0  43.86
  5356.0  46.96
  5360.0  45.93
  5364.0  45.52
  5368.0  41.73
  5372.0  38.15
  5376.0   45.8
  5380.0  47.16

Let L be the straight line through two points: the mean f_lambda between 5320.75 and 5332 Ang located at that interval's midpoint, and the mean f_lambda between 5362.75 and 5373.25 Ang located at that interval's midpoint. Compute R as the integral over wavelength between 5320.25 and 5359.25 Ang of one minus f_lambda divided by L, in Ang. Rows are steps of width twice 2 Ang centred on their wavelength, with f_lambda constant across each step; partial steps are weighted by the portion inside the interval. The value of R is -2.9 Ang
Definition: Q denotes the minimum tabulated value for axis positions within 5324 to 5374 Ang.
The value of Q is 31.46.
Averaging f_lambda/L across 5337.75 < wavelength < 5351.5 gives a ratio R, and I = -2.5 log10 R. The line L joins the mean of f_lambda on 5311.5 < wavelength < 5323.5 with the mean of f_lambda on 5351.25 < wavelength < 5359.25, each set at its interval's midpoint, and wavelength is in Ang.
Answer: 0.07 mag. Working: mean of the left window 45.2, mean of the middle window 42.7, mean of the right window 45.7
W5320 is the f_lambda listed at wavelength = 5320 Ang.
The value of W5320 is 43.71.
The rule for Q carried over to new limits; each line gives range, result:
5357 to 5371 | 41.73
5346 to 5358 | 40.84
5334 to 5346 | 40.45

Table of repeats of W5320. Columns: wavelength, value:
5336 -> 46.82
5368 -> 41.73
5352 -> 43.86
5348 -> 40.84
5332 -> 42.83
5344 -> 46.11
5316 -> 45.72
